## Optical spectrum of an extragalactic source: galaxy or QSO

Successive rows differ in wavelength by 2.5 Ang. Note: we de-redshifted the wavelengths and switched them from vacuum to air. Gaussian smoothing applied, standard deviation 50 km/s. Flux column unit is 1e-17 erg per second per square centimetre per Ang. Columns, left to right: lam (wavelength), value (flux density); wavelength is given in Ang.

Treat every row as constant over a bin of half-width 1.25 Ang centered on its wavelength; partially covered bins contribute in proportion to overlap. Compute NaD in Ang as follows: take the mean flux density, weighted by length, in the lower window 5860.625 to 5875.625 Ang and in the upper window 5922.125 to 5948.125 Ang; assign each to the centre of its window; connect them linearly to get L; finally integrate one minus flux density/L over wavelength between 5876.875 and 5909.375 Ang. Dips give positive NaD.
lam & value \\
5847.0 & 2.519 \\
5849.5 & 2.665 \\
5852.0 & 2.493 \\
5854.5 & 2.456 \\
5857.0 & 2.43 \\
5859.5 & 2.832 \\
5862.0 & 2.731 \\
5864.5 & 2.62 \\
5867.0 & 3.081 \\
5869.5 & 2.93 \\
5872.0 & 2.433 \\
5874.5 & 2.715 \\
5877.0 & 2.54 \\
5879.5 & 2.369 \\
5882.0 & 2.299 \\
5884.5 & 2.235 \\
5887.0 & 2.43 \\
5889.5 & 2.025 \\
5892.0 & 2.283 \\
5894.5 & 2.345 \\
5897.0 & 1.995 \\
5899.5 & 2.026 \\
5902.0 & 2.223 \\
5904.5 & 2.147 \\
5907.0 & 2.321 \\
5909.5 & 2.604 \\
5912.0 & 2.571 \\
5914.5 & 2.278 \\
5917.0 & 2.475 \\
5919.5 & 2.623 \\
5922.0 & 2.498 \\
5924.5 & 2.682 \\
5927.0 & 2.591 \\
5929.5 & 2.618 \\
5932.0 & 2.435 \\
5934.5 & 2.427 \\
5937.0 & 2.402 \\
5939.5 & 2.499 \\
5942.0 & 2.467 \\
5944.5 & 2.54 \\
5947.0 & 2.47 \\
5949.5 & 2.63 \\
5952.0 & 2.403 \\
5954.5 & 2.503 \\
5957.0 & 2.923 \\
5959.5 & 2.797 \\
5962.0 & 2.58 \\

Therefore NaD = 5.03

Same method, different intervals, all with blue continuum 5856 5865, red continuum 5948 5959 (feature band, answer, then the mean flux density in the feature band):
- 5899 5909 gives 1.6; 2.22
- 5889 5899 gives 1.8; 2.16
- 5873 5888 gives 1.3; 2.43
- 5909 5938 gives 1.3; 2.52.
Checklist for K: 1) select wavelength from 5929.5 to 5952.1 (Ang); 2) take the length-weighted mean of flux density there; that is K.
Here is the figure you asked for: 2.49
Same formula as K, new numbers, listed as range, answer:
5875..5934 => 2.38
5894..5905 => 2.13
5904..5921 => 2.44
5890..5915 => 2.27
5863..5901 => 2.42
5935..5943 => 2.45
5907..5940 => 2.51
